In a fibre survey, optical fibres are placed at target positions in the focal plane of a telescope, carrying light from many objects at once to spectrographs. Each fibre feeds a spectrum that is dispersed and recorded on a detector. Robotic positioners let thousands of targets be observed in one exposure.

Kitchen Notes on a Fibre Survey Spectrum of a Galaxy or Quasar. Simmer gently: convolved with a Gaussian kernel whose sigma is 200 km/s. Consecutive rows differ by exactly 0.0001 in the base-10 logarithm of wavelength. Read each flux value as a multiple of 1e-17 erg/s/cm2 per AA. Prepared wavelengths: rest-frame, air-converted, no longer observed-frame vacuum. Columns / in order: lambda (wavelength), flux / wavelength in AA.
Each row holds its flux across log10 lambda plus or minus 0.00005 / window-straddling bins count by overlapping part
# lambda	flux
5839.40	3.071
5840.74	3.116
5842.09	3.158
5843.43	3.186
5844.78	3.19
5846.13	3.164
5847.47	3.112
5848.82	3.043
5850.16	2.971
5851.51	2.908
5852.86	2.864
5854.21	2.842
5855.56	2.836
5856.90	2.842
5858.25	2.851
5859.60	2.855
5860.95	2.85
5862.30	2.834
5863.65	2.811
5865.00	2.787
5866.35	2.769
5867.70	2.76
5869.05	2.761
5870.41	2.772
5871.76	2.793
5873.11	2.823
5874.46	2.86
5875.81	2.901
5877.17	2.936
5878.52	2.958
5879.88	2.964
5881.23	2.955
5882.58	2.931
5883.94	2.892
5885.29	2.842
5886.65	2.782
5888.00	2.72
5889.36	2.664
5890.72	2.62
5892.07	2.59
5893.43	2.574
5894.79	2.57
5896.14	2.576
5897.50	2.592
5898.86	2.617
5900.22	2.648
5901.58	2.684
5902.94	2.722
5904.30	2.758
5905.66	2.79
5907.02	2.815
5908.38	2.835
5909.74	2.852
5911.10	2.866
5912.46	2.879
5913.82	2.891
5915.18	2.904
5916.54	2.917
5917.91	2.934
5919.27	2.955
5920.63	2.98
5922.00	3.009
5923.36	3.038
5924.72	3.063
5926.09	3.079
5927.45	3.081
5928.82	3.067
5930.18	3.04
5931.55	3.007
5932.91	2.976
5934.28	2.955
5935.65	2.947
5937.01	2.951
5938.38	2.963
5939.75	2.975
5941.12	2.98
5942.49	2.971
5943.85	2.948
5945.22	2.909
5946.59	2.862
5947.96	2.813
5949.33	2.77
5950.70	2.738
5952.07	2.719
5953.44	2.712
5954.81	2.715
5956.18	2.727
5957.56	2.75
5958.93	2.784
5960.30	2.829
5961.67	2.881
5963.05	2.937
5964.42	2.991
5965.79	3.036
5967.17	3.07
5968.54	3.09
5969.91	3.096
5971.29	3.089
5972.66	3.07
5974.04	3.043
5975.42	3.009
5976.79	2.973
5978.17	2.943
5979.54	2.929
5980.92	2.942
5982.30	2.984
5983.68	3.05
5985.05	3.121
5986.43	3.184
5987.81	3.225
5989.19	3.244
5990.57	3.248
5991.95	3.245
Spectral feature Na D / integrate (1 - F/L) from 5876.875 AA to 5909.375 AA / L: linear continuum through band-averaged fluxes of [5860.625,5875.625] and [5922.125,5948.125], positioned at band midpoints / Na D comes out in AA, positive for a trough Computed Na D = 1.4 AA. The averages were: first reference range 2.8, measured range 2.75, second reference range 2.98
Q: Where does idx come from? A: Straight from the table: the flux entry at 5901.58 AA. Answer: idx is 2.684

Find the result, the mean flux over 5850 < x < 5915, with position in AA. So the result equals 2.8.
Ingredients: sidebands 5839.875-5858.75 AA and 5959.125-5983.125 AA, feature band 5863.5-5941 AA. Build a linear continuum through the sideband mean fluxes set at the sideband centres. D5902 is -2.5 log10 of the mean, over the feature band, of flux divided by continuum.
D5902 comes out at 0.06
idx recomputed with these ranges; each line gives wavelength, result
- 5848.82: 3.043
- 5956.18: 2.727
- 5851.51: 2.908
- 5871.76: 2.793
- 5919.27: 2.955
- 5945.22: 2.909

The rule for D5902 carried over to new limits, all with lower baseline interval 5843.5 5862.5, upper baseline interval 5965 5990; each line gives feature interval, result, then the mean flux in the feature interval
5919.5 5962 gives 0.04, 2.91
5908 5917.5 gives 0.05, 2.88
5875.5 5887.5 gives 0.03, 2.9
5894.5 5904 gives 0.14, 2.64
